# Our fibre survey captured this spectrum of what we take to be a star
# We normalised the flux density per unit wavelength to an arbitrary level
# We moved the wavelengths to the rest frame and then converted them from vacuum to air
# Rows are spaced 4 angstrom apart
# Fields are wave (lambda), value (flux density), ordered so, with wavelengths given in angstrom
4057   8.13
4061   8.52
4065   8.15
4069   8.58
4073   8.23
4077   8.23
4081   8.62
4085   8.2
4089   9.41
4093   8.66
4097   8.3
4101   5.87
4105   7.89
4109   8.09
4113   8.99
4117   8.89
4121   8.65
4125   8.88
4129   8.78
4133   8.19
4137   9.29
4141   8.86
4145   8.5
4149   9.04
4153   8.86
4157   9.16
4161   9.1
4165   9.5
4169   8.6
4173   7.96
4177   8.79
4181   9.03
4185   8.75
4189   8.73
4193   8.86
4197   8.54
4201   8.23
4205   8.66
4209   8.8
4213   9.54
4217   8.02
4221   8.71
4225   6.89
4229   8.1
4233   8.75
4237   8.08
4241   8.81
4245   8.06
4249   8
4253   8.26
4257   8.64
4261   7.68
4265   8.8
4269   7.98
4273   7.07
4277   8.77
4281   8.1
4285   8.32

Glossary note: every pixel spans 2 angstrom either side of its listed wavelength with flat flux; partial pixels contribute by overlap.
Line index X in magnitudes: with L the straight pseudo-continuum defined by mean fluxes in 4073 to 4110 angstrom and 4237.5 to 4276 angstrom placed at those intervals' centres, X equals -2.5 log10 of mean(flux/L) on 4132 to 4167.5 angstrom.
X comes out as -0.10 mag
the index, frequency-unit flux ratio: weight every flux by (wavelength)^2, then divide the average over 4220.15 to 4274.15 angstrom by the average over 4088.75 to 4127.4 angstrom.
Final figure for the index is 1.0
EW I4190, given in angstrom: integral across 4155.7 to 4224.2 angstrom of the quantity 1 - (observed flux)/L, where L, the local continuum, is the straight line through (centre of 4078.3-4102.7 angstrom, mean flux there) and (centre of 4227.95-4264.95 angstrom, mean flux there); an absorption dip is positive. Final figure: -3.8 angstrom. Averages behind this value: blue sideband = 8.21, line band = 8.73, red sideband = 8.3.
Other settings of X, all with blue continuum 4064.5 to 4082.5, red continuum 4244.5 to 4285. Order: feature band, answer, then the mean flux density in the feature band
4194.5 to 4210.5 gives -0.04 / 8.56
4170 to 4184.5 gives -0.05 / 8.61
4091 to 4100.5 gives 0.04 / 8.07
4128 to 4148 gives -0.06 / 8.74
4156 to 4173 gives -0.09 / 8.95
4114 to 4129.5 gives -0.06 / 8.81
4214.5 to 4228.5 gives 0.03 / 7.96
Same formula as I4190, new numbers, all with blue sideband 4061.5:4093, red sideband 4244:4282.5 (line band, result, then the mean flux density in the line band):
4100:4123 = 0.75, 8.16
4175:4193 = -1.16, 8.83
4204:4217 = -1.00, 8.88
